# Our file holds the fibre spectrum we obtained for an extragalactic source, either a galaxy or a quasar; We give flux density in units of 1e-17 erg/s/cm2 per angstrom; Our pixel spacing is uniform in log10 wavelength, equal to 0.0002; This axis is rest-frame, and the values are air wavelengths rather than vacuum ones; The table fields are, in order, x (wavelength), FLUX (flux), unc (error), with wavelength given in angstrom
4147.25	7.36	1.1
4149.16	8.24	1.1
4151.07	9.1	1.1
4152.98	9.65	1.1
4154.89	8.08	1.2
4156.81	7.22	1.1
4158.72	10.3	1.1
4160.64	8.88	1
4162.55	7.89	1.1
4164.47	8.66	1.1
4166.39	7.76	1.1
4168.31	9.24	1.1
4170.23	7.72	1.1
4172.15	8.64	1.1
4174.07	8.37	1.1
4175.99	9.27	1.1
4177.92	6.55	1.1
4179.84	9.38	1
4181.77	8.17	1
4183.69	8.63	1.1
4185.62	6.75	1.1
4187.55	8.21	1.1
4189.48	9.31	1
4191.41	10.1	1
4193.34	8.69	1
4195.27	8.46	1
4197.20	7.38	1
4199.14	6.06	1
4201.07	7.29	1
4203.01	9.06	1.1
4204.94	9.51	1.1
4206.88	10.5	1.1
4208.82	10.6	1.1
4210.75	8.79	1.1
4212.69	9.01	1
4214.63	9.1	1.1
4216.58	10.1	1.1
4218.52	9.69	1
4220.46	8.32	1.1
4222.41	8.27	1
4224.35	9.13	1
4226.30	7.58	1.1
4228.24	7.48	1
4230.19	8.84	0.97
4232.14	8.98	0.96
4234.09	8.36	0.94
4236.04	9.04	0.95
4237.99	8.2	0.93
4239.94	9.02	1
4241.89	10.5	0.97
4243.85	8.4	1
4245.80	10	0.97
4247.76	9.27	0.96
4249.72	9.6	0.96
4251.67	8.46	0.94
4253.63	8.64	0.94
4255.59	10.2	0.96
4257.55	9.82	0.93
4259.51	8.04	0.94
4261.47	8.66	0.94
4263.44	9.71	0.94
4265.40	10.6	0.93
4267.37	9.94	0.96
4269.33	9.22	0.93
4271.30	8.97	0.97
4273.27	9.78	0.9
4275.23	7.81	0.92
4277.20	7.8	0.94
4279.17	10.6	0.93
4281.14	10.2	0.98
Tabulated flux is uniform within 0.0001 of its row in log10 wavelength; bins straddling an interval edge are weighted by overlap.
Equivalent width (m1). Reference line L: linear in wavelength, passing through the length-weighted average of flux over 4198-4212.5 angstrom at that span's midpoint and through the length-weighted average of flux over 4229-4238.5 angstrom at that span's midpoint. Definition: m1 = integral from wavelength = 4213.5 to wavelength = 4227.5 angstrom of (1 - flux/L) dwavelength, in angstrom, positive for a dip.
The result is -0.2 angstrom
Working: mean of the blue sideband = 8.82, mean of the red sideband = 8.68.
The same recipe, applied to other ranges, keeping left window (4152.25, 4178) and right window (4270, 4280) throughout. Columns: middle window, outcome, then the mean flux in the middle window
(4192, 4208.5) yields 0.30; 8.5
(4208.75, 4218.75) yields -0.84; 9.45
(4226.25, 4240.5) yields 0.52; 8.48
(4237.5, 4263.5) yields -0.91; 9.18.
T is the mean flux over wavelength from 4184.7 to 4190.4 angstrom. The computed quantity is 8.09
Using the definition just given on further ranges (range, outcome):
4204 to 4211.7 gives 9.86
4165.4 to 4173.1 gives 8.34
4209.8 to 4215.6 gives 8.97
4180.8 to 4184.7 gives 8.38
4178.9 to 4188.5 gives 8.22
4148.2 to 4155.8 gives 8.78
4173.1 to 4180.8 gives 8.4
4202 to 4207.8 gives 9.66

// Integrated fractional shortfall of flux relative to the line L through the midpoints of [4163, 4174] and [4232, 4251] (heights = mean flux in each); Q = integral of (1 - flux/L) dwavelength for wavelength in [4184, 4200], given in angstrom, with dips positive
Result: 0.9 angstrom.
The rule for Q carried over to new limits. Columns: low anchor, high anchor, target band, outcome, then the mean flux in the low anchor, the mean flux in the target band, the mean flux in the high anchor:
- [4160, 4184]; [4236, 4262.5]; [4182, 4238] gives 0.5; 8.39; 8.67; 9.14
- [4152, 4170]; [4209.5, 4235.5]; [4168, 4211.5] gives 0.7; 8.59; 8.54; 8.77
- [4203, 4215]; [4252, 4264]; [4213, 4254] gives 1.9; 9.57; 8.91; 9.12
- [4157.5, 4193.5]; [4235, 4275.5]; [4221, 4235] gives 1.0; 8.54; 8.37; 9.26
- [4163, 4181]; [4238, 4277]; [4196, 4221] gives -0.4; 8.38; 8.88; 9.24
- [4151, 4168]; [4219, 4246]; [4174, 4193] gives 0.3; 8.61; 8.48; 8.71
